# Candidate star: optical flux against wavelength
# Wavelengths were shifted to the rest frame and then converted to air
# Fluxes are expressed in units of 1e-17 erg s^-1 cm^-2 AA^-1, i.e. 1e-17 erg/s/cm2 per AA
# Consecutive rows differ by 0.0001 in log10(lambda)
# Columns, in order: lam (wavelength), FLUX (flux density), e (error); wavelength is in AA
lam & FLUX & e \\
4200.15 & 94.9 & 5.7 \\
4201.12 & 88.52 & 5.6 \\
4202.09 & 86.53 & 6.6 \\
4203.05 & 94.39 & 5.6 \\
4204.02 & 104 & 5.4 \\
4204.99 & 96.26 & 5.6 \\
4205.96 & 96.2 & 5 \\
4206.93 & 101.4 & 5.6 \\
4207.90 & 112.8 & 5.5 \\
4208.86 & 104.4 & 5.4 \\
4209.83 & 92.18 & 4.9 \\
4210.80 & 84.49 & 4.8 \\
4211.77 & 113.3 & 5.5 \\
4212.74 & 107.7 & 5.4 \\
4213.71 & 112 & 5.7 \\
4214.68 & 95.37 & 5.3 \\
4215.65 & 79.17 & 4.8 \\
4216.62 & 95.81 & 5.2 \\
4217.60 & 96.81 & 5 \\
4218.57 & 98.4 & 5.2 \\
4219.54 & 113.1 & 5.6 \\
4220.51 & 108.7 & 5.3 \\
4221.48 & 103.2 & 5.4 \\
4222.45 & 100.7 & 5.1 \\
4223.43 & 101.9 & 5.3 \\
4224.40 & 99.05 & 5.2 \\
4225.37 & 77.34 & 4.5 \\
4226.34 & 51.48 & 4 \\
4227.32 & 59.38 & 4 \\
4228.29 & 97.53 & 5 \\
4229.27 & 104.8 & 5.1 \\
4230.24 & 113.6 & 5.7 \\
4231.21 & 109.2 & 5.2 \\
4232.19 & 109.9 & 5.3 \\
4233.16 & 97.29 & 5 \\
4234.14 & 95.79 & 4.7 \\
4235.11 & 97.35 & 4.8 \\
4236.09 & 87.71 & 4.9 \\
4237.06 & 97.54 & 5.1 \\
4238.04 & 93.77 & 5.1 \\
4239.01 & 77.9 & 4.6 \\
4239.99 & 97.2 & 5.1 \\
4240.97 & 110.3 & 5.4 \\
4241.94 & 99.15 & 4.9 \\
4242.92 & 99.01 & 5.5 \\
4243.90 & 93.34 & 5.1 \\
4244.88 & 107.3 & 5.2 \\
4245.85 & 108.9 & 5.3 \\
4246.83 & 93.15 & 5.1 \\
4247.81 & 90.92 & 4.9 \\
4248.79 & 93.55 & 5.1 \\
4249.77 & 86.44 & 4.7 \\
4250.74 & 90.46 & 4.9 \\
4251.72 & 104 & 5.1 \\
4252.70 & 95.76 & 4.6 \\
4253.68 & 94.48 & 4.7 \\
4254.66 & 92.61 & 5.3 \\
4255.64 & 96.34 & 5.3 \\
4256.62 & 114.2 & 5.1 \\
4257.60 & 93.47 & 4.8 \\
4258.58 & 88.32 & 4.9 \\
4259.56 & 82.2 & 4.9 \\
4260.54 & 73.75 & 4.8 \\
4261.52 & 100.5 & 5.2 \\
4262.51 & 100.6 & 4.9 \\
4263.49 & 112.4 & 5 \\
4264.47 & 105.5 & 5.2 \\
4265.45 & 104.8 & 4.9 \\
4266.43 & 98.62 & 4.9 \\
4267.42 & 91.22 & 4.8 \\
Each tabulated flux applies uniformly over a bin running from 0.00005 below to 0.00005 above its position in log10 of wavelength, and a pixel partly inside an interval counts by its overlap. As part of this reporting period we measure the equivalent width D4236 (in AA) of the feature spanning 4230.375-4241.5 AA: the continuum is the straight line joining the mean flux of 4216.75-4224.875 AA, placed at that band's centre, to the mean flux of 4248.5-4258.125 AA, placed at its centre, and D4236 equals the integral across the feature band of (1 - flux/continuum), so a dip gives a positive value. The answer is 0.15 AA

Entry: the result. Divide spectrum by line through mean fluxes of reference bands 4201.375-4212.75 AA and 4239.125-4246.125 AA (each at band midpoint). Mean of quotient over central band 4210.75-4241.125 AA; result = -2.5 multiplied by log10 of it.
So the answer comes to 0.04 mag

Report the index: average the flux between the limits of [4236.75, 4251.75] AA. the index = 96.2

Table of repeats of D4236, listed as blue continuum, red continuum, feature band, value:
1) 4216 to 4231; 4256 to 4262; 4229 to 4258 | -1.5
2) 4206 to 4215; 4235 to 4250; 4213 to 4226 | 0.3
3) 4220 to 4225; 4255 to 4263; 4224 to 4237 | 1.0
